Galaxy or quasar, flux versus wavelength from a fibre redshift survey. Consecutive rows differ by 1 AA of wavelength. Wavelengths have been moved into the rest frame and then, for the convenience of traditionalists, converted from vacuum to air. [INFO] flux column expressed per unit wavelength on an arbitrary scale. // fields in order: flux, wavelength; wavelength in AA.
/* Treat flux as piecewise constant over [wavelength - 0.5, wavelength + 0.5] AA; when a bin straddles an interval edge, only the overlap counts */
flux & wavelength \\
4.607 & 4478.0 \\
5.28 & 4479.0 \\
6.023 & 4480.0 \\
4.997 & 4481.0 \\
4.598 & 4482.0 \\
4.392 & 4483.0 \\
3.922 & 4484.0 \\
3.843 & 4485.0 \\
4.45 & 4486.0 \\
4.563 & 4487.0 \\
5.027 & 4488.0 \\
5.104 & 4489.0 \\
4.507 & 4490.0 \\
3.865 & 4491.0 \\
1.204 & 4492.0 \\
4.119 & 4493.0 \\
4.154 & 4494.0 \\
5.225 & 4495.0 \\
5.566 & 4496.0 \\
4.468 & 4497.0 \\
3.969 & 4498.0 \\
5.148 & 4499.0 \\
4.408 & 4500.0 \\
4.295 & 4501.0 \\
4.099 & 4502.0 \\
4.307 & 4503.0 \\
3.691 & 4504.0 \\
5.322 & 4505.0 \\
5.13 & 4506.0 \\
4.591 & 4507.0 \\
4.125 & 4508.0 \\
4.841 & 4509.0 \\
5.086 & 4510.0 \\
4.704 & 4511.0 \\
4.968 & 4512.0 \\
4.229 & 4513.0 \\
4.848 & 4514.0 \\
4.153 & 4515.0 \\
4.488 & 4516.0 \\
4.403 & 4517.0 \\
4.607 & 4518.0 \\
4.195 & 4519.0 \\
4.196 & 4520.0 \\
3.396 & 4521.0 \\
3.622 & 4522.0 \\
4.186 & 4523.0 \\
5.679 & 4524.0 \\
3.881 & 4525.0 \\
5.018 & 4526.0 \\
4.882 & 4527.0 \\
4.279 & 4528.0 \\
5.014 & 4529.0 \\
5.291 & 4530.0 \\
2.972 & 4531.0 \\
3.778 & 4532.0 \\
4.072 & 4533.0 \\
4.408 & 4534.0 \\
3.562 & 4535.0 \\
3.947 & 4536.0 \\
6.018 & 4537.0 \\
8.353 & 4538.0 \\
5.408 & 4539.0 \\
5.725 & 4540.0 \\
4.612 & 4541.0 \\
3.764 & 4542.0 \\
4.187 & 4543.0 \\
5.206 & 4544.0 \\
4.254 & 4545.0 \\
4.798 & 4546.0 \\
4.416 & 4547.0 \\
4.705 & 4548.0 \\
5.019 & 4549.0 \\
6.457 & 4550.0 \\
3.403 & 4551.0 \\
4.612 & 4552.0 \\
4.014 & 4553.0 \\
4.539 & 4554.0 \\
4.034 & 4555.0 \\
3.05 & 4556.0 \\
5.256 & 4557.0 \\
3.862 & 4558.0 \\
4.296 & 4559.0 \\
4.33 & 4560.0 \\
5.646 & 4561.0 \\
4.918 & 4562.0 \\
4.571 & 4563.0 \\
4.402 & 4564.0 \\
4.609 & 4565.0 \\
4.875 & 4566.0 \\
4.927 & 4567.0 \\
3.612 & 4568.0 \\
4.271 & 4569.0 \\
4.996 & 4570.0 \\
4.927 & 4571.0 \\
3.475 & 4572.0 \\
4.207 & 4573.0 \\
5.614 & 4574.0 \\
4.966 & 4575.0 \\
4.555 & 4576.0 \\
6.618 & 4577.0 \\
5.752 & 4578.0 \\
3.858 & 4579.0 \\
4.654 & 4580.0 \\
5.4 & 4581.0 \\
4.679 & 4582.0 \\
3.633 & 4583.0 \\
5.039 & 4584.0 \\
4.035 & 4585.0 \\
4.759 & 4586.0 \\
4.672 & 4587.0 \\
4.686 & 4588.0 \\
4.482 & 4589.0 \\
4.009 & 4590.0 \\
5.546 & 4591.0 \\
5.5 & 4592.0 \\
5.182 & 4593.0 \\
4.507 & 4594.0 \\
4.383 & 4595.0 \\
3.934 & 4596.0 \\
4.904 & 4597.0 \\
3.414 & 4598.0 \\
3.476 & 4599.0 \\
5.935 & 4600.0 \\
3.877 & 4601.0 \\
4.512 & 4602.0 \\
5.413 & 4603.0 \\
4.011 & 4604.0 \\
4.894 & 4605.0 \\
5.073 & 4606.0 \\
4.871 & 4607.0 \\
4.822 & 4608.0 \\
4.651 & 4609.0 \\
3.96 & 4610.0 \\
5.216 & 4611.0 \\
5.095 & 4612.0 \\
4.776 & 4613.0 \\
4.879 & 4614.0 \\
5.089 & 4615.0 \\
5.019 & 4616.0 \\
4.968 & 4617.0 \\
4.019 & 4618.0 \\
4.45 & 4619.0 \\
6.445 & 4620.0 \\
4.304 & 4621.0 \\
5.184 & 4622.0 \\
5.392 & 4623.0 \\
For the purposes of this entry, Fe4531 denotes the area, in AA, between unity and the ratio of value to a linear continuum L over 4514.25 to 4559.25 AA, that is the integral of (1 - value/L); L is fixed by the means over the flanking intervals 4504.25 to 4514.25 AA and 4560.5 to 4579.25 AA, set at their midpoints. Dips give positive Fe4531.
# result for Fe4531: 2.22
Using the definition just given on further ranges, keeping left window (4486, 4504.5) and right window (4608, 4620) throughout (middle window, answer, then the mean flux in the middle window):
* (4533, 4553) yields -1.45 AA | 4.84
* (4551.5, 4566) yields 0.42 AA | 4.45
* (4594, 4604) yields 0.72 AA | 4.41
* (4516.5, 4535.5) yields 0.69 AA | 4.29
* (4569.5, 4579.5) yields -0.53 AA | 4.9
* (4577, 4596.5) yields -0.08 AA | 4.72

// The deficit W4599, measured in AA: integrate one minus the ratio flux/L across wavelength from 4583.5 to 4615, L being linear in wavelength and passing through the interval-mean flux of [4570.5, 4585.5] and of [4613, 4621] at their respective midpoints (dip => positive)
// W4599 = 1.2 AA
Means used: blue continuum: 4.76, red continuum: 4.93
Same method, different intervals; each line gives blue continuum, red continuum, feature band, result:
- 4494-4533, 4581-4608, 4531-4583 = -1.3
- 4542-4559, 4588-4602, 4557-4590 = -1.1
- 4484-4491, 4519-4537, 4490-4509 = 0.4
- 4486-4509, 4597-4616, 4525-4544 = -0.9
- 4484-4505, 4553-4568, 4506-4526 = -0.4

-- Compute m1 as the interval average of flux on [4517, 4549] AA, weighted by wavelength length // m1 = 4.6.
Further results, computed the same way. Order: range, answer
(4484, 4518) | 4.45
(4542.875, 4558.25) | 4.51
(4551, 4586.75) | 4.58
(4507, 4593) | 4.63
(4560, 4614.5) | 4.69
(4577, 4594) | 4.79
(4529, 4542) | 4.81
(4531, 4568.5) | 4.62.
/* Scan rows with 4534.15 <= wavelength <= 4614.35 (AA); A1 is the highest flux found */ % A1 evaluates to 8.353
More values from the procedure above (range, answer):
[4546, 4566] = 6.457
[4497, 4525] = 5.679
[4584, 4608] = 5.935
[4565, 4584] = 6.618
